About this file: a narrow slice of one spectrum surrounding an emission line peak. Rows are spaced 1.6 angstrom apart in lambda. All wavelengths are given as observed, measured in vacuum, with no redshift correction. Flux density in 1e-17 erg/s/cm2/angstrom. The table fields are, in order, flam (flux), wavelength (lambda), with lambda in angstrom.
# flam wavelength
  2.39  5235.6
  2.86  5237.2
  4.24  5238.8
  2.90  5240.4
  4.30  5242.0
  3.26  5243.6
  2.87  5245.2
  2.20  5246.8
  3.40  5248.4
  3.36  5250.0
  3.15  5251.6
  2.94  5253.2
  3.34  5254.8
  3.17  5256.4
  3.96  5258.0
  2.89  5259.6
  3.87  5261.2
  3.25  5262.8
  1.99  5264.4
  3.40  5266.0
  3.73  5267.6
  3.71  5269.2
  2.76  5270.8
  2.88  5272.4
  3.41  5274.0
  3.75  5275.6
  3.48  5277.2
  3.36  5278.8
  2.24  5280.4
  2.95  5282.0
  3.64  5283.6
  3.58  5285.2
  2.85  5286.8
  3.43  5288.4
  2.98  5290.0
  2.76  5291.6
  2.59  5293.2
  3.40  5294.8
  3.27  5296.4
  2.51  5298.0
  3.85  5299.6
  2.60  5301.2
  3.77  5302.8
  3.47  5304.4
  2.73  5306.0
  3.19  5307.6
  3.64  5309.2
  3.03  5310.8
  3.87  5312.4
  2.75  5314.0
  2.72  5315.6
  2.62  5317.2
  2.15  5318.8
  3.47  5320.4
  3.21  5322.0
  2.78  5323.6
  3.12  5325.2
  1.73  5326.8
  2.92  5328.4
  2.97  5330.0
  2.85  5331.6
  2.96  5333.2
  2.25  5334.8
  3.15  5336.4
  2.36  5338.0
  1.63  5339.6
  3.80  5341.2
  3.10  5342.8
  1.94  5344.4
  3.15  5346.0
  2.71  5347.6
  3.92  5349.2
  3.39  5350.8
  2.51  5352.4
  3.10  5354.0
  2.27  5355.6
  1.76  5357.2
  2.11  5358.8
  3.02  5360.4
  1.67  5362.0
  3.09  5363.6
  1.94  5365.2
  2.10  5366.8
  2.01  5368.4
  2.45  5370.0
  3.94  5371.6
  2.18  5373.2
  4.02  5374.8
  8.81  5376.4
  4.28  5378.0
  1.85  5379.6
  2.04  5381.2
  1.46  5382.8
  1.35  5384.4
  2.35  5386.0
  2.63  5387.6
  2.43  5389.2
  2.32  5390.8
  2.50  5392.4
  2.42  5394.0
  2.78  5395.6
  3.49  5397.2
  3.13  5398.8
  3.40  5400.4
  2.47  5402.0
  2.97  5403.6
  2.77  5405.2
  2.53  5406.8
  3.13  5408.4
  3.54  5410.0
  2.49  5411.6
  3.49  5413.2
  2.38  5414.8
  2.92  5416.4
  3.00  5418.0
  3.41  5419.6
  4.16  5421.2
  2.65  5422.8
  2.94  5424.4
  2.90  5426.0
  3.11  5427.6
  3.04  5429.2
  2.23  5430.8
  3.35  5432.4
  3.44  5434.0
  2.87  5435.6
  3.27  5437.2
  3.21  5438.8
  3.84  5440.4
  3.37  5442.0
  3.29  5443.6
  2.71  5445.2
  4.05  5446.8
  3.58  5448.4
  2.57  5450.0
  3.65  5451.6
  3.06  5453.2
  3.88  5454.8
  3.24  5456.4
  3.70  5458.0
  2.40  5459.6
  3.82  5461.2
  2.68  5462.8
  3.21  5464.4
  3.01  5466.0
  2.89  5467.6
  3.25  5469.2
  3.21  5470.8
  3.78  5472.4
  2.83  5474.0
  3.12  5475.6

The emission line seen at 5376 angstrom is Hgamma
